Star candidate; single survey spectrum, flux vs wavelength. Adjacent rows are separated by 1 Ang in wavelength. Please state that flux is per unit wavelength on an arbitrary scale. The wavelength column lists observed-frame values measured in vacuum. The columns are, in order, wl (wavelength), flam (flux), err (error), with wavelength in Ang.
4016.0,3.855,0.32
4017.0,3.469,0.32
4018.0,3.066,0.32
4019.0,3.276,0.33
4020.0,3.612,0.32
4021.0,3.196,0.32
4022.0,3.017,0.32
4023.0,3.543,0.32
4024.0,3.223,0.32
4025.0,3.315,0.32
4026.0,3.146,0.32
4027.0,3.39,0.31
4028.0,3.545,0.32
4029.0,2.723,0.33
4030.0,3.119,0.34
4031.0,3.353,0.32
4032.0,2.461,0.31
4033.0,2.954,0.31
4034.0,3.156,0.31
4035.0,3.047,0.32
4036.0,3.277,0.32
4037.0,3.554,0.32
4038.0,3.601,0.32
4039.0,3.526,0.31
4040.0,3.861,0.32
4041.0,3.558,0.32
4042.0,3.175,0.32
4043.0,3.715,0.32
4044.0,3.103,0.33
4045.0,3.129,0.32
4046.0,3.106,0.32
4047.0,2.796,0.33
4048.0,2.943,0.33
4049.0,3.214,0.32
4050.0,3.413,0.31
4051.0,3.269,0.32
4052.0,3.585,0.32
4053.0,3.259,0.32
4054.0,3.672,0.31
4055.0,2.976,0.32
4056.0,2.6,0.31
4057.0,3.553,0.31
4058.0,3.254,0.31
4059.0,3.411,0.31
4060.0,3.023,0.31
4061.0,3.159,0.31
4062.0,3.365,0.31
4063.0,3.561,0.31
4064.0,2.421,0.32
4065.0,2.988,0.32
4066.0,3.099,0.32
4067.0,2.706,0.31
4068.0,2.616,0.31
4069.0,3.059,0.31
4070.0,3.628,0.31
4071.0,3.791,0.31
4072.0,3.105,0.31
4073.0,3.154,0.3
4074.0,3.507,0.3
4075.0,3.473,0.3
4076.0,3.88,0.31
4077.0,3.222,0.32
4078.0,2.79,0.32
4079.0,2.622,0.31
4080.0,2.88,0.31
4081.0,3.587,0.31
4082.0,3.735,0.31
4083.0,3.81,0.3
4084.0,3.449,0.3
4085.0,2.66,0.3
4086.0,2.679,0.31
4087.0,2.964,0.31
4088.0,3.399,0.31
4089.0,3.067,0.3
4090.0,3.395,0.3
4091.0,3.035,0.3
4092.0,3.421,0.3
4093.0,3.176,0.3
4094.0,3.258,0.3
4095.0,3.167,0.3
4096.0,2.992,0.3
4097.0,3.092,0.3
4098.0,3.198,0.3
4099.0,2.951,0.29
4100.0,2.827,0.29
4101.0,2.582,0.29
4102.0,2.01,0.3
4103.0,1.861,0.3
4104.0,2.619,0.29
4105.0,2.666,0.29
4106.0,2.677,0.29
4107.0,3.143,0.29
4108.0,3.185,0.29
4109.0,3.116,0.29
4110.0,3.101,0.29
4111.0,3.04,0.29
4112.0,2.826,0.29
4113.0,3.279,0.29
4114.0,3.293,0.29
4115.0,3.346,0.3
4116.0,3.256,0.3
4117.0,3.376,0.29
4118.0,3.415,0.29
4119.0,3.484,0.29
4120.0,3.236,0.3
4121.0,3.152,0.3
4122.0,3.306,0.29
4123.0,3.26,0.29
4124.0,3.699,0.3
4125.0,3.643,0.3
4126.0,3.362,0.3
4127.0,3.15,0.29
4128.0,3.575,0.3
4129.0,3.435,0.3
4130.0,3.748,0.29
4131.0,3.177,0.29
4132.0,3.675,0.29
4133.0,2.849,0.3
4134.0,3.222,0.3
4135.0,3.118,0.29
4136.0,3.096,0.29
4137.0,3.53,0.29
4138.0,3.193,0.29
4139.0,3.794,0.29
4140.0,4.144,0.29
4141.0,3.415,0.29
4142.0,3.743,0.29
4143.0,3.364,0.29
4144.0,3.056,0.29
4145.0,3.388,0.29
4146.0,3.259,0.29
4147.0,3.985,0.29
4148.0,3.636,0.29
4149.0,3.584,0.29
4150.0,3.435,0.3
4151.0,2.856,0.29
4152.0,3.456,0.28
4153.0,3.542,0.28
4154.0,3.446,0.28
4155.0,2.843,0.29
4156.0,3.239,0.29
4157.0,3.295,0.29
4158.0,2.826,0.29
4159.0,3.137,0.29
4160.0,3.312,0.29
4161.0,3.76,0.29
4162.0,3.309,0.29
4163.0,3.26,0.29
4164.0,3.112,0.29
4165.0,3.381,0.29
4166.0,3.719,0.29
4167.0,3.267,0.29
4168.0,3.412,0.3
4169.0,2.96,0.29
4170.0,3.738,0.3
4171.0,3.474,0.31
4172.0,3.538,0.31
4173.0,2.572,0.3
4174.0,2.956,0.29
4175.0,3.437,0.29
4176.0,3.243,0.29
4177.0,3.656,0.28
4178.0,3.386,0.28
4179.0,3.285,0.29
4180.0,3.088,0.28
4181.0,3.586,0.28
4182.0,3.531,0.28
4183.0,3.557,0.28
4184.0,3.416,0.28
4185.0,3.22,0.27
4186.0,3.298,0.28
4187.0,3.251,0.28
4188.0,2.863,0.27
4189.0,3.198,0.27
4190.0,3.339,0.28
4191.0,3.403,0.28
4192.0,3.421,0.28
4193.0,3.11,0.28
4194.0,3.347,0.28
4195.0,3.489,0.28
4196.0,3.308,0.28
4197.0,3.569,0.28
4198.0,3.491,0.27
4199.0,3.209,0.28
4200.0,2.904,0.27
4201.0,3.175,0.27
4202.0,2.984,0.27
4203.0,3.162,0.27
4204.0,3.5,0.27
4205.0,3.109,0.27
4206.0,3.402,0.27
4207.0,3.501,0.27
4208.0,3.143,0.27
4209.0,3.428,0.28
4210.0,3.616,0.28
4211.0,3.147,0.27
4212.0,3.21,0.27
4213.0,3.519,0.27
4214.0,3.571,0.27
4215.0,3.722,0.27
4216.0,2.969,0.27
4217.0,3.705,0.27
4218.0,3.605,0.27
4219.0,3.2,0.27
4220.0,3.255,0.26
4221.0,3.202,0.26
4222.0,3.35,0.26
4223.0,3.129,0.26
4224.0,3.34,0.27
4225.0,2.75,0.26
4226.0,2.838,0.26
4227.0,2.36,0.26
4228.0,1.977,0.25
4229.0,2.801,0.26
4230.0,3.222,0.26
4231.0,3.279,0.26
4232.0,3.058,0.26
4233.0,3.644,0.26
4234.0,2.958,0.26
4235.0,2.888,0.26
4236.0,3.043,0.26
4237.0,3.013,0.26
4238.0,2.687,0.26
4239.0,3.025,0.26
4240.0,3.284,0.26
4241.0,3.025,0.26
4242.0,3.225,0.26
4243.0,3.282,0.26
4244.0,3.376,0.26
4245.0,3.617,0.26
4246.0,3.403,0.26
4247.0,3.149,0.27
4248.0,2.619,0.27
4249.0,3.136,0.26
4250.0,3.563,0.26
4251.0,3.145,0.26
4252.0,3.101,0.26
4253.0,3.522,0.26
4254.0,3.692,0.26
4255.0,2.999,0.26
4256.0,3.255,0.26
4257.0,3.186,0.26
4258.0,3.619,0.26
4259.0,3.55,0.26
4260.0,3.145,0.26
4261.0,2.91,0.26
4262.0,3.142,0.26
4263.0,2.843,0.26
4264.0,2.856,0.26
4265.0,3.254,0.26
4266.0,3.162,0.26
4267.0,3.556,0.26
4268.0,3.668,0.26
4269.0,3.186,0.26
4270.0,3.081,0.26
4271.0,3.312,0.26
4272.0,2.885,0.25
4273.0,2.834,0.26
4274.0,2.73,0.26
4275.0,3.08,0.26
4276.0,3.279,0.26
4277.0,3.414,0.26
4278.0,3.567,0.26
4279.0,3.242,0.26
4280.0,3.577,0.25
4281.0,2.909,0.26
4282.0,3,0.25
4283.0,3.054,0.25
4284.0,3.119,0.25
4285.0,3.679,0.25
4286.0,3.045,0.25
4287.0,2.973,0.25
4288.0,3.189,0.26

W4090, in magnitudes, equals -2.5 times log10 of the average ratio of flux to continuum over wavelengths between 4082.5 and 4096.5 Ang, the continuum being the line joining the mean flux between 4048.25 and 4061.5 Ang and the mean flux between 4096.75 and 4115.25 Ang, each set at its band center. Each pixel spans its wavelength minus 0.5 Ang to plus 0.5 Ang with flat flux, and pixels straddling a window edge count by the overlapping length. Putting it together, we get -0.06 mag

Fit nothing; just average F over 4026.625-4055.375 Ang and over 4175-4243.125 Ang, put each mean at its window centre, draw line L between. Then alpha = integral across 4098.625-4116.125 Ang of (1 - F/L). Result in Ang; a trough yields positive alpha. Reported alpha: 2.0 Ang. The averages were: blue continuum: 3.26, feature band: 2.87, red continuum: 3.23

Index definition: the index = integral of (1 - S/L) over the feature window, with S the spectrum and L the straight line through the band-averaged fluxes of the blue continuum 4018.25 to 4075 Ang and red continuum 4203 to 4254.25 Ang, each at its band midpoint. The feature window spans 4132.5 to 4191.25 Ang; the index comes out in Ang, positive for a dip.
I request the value -2.3 Ang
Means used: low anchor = 3.23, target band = 3.34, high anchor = 3.2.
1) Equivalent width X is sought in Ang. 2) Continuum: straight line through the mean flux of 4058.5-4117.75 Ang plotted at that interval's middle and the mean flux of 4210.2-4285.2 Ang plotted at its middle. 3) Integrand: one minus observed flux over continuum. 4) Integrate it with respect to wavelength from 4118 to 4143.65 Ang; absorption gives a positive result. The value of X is -2.4 Ang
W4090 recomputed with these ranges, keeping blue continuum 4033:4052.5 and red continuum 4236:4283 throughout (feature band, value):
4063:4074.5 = 0.060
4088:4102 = 0.075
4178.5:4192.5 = -0.028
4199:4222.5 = -0.033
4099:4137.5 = 0.044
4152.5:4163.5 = -0.007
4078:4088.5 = 0.043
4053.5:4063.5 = 0.014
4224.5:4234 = 0.116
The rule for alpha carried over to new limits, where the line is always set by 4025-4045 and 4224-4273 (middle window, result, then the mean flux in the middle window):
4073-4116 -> 2.1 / 3.07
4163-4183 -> -1.0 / 3.34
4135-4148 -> -1.2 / 3.49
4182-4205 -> -0.8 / 3.28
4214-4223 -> -0.6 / 3.37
